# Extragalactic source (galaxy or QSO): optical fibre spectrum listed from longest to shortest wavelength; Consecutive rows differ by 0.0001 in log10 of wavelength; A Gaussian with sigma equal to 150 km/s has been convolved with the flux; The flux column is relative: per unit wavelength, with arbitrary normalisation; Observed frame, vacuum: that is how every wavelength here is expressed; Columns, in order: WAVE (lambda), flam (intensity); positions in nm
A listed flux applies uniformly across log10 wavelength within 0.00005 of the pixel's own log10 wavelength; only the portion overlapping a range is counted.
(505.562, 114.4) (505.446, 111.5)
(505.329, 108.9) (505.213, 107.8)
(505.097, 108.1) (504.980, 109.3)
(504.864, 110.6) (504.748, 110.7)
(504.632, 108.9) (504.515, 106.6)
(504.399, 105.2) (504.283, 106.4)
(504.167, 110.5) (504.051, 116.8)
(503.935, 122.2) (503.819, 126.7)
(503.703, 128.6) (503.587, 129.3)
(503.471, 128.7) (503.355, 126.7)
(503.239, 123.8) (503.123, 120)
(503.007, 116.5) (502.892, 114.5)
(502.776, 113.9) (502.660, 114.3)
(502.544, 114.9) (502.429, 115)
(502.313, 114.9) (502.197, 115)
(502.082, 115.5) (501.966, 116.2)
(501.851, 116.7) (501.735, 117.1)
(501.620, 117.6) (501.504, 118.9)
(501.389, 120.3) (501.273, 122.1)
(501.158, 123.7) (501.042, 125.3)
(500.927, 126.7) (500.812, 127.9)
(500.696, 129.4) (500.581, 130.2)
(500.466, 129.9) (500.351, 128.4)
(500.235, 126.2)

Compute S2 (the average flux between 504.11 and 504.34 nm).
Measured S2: 108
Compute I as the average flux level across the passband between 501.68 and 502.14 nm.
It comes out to 116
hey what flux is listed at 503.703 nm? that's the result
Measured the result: 128.6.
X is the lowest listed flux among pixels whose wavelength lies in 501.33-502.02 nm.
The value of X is 116.2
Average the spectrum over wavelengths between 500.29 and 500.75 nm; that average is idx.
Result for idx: 129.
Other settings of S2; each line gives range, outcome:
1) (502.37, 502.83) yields 114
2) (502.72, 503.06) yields 115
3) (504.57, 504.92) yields 110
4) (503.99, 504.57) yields 109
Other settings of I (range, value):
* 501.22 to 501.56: 120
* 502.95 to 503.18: 118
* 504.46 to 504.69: 107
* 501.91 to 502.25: 116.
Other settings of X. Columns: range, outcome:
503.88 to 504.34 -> 106.4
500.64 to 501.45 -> 120.3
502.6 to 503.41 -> 113.9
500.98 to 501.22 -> 123.7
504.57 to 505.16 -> 108.1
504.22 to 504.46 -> 105.2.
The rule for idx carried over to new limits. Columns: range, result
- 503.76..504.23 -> 119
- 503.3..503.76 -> 128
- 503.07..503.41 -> 123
